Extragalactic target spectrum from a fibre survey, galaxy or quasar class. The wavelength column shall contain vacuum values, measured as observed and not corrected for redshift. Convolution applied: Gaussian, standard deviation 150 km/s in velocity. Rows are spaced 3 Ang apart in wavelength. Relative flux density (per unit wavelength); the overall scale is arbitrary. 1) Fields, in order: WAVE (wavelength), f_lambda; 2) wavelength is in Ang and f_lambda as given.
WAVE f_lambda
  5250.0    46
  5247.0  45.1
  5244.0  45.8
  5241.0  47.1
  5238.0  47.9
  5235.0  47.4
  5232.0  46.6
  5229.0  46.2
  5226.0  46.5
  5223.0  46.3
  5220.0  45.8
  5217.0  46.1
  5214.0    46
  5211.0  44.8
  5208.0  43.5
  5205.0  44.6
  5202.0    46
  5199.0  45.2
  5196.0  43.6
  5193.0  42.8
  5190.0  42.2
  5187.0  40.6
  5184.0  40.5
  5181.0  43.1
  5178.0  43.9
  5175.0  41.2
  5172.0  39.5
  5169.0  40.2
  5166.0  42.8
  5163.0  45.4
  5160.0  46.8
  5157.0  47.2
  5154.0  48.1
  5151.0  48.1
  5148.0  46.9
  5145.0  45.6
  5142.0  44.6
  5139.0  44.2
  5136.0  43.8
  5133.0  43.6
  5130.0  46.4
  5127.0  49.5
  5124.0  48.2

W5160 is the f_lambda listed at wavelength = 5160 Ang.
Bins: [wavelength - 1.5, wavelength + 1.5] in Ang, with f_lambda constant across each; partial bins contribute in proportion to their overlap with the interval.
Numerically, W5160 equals 46.8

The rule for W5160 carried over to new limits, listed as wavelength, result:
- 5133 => 43.6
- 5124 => 48.2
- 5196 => 43.6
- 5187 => 40.6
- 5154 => 48.1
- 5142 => 44.6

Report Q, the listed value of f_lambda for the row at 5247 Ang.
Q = 45.1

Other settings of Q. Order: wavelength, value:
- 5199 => 45.2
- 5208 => 43.5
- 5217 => 46.1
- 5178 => 43.9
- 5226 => 46.5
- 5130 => 46.4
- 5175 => 41.2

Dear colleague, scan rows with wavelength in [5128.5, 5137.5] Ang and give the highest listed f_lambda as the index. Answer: 46.4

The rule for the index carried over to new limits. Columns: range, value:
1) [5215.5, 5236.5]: 47.4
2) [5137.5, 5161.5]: 48.1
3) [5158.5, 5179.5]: 46.8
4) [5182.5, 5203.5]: 46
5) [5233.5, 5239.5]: 47.9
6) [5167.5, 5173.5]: 40.2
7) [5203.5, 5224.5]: 46.3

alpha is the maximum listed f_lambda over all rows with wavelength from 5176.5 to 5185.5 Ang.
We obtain 43.9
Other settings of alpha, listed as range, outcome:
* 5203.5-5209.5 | 44.6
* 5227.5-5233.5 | 46.6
